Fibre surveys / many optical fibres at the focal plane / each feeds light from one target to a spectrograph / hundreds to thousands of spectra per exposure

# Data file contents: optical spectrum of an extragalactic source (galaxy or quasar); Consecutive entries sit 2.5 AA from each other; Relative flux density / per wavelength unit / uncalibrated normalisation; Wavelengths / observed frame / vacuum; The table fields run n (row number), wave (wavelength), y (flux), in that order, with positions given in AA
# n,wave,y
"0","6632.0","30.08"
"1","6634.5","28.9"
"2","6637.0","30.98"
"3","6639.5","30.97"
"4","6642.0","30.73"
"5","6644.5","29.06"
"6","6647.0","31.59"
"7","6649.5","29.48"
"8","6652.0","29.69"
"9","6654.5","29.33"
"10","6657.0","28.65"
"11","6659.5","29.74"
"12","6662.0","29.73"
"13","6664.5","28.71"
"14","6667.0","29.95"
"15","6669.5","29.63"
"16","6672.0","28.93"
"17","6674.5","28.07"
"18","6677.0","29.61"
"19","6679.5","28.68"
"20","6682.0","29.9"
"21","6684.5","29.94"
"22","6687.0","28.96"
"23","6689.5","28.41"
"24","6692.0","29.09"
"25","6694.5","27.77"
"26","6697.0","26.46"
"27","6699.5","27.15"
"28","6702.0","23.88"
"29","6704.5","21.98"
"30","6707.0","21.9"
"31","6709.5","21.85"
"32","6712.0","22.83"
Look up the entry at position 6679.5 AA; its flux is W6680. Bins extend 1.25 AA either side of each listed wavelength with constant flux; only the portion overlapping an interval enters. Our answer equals 28.68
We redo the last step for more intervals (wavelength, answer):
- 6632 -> 30.08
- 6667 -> 29.95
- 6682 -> 29.9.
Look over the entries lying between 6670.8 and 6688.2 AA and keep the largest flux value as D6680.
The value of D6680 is 29.94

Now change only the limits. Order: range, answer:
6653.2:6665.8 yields 29.74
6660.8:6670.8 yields 29.95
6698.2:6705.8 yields 27.15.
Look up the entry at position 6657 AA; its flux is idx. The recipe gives 28.65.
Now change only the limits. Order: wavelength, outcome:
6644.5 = 29.06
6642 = 30.73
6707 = 21.9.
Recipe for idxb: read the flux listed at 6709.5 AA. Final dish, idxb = 21.85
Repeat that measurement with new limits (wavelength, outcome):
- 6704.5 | 21.98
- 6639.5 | 30.97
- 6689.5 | 28.41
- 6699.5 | 27.15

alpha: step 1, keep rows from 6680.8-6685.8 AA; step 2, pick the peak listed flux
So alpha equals 29.94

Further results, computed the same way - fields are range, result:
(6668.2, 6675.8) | 29.63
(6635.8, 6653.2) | 31.59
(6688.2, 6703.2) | 29.09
